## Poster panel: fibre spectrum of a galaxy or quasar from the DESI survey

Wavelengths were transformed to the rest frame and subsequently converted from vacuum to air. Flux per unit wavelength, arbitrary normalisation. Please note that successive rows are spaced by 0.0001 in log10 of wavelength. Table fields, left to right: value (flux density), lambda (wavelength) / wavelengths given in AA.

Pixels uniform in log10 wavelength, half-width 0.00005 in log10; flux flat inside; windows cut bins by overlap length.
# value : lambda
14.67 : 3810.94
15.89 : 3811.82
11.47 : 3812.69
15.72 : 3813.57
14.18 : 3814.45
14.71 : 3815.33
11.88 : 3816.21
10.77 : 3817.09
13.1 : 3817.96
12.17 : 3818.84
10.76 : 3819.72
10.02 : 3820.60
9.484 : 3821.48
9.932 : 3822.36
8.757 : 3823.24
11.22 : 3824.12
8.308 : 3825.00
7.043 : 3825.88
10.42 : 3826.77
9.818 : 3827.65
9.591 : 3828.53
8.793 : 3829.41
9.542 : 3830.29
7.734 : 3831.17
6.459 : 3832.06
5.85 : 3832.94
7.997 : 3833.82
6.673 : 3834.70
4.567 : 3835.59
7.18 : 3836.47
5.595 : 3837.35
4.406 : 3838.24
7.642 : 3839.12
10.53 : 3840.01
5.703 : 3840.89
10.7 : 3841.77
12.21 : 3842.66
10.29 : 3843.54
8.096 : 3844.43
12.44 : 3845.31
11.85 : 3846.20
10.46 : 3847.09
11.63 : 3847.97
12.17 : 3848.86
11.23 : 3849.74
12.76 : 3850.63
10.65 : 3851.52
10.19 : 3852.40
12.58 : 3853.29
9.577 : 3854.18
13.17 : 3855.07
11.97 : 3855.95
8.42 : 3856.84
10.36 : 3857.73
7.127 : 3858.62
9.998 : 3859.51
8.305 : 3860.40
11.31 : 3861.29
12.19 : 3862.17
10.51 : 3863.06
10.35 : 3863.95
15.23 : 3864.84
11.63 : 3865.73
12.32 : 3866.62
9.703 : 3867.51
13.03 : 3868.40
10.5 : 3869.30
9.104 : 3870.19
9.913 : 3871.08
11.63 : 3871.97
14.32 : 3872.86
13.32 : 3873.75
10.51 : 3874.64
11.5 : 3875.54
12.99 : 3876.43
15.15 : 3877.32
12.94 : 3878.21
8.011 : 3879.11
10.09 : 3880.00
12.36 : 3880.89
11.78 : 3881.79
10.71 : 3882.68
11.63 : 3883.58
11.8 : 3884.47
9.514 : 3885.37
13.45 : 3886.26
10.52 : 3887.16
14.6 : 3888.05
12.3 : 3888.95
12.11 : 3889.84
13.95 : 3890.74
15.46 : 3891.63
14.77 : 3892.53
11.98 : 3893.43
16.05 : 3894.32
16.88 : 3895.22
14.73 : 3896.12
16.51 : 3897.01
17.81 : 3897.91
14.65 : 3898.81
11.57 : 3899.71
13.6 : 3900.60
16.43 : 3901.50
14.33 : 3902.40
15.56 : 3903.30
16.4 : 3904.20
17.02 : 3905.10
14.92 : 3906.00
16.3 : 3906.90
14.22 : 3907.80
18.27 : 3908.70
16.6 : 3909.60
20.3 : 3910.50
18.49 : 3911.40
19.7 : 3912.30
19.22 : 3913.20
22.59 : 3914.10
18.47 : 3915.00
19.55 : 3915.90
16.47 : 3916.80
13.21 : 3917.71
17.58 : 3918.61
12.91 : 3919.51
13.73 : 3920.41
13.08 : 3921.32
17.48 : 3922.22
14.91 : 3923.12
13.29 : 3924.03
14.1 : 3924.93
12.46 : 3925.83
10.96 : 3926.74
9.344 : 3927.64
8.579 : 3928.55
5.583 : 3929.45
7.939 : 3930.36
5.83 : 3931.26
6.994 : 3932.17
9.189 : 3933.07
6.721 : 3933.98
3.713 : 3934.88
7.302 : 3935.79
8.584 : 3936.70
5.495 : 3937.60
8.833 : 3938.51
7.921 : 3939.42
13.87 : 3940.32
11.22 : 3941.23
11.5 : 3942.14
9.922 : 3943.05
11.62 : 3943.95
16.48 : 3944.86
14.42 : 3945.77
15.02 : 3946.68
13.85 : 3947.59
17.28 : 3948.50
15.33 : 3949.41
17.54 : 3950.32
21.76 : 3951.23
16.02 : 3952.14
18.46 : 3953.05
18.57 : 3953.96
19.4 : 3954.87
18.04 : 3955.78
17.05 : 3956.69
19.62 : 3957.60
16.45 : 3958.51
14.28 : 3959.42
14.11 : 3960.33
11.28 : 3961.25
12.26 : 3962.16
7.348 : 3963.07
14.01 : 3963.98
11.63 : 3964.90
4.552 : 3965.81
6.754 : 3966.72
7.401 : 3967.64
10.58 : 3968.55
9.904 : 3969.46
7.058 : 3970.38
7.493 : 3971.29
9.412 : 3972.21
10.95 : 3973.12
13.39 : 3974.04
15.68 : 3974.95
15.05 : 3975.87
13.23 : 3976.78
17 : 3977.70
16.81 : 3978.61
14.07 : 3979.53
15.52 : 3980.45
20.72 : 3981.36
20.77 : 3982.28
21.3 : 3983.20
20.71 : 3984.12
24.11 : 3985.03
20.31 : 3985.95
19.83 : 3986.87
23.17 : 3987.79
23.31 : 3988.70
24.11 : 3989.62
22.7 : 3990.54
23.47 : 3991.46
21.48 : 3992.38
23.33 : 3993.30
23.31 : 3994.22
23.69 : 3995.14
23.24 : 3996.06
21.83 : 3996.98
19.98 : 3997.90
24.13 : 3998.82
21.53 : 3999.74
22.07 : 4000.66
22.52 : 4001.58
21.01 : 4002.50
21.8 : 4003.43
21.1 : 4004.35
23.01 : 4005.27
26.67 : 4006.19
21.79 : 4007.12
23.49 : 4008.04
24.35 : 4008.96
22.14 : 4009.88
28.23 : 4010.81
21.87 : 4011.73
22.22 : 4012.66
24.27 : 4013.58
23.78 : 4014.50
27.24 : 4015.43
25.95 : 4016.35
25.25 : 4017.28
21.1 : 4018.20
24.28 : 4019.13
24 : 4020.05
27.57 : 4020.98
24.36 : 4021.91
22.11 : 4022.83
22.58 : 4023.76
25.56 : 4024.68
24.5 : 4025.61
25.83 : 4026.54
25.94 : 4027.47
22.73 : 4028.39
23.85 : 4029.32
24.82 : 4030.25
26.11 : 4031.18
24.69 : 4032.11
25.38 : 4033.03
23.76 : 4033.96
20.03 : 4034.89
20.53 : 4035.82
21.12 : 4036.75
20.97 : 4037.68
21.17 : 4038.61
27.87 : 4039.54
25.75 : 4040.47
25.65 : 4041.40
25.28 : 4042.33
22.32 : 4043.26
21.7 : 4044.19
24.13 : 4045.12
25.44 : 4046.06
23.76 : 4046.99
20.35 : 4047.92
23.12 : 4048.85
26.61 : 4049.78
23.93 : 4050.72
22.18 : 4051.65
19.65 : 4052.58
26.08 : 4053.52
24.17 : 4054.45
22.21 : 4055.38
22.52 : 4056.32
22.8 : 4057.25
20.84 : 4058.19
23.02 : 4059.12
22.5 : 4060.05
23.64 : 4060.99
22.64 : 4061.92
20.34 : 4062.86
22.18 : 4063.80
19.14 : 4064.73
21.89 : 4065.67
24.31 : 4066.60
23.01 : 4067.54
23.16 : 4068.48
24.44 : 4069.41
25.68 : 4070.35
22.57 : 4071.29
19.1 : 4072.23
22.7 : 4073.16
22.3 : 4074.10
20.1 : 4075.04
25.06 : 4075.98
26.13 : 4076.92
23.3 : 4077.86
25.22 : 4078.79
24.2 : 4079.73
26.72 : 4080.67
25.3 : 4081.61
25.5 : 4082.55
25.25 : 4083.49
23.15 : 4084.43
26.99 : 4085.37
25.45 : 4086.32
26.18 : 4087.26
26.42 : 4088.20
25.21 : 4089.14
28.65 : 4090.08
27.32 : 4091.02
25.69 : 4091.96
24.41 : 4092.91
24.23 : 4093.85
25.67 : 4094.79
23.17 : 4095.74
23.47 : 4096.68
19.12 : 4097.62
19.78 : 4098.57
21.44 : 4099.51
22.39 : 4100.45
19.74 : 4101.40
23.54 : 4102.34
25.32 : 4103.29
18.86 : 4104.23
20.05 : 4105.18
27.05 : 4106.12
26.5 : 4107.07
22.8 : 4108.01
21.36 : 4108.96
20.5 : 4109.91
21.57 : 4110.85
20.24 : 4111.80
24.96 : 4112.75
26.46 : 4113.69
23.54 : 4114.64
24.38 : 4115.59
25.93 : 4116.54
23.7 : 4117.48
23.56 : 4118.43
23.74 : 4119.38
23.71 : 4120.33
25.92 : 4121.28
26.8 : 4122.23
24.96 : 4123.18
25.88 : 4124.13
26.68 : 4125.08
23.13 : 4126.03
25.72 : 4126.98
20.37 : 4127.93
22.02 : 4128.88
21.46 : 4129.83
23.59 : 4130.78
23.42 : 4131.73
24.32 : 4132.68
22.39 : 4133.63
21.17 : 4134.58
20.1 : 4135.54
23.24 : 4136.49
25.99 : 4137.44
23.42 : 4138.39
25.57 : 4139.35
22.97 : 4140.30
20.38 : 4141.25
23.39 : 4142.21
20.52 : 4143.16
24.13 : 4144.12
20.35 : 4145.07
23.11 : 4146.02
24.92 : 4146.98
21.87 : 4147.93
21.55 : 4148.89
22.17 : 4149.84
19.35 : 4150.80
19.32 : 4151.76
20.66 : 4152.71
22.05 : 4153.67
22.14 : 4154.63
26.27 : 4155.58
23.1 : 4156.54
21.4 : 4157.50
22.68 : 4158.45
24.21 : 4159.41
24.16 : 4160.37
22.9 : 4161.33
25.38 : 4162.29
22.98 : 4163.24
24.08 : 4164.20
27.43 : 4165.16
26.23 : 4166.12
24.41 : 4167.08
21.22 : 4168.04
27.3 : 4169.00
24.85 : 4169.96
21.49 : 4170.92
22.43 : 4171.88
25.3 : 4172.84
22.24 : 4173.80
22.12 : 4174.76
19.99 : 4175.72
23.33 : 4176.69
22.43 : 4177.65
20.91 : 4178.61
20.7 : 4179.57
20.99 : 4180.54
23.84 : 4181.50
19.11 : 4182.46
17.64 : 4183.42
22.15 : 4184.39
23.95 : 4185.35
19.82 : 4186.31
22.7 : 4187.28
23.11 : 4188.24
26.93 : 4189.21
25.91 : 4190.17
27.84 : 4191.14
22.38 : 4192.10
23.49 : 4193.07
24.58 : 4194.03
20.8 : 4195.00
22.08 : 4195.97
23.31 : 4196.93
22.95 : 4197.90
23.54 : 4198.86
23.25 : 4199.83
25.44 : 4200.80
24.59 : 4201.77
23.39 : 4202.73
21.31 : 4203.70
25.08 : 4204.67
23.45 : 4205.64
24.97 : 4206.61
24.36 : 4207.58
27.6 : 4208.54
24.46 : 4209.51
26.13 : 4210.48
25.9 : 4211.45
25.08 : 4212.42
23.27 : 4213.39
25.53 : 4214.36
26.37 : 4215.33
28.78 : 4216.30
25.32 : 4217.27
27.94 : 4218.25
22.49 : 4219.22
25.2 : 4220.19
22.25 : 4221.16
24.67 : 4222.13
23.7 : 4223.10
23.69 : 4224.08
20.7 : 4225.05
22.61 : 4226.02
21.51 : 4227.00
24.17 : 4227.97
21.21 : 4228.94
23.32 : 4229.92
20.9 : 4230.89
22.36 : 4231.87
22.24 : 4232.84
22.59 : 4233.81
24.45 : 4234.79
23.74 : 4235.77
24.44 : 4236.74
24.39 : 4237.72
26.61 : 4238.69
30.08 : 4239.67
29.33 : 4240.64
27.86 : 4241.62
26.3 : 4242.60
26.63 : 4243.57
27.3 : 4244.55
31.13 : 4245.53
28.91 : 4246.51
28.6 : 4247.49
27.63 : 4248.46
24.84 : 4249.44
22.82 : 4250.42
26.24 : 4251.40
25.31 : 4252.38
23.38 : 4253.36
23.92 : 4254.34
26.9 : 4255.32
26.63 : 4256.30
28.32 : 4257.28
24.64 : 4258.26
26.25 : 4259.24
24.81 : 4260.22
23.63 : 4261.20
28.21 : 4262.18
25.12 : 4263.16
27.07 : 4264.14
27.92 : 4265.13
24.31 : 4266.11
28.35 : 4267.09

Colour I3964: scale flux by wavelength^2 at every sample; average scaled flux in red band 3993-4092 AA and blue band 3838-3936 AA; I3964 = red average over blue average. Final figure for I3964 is 2.05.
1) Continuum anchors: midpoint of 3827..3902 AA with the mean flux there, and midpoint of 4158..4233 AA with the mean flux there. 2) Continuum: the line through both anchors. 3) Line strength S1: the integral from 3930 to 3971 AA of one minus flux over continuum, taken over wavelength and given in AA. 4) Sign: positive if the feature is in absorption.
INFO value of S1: 6.7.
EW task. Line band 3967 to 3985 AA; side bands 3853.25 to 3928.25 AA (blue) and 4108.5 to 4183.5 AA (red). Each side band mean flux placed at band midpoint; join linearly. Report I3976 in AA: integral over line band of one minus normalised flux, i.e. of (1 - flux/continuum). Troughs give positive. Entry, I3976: 2.7 AA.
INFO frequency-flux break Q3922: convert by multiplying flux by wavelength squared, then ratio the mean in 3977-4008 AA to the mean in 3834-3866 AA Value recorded 2.32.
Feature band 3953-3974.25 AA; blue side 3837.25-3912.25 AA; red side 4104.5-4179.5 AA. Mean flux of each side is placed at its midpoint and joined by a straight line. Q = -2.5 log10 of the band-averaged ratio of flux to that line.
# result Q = 0.27 mag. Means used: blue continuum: 12.4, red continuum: 23.2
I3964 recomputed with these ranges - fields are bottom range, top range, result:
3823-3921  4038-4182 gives 2.15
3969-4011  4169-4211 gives 1.30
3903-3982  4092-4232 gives 1.93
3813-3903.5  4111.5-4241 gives 2.46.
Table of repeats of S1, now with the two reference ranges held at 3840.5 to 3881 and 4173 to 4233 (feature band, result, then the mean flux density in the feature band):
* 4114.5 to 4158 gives -4.4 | 23.1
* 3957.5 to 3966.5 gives 1.6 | 12.1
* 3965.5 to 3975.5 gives 3.7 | 9.5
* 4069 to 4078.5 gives -2.2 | 23.2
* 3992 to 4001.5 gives -3.8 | 22.5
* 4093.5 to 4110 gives -2.3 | 22.5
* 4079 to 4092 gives -4.5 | 25.9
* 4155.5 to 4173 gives -1.6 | 24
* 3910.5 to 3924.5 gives -3.9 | 16.8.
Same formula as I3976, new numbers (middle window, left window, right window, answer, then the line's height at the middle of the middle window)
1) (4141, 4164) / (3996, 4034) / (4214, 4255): 1.94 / 24.6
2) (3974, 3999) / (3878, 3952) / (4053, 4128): -3.75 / 17.6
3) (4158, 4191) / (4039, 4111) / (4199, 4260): 1.83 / 24.5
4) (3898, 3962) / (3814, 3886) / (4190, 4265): -3.11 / 13.5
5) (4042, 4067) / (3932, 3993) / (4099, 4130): -3.68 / 19.9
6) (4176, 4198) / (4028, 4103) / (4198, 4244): 1.53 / 24.3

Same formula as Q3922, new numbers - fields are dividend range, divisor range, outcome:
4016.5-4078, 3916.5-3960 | 1.91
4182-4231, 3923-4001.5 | 1.80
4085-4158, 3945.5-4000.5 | 1.49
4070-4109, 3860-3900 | 2.13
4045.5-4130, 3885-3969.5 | 1.88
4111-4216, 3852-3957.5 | 2.02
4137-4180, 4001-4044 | 1.03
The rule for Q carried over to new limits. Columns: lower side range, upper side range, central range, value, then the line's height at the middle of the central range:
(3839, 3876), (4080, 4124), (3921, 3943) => 0.456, 14.9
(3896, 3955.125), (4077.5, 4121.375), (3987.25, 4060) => -0.199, 19.6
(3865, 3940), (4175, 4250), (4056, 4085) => -0.214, 19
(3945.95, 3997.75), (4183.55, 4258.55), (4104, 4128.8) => -0.122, 21.3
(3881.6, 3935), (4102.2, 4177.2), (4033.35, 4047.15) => -0.208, 19.2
